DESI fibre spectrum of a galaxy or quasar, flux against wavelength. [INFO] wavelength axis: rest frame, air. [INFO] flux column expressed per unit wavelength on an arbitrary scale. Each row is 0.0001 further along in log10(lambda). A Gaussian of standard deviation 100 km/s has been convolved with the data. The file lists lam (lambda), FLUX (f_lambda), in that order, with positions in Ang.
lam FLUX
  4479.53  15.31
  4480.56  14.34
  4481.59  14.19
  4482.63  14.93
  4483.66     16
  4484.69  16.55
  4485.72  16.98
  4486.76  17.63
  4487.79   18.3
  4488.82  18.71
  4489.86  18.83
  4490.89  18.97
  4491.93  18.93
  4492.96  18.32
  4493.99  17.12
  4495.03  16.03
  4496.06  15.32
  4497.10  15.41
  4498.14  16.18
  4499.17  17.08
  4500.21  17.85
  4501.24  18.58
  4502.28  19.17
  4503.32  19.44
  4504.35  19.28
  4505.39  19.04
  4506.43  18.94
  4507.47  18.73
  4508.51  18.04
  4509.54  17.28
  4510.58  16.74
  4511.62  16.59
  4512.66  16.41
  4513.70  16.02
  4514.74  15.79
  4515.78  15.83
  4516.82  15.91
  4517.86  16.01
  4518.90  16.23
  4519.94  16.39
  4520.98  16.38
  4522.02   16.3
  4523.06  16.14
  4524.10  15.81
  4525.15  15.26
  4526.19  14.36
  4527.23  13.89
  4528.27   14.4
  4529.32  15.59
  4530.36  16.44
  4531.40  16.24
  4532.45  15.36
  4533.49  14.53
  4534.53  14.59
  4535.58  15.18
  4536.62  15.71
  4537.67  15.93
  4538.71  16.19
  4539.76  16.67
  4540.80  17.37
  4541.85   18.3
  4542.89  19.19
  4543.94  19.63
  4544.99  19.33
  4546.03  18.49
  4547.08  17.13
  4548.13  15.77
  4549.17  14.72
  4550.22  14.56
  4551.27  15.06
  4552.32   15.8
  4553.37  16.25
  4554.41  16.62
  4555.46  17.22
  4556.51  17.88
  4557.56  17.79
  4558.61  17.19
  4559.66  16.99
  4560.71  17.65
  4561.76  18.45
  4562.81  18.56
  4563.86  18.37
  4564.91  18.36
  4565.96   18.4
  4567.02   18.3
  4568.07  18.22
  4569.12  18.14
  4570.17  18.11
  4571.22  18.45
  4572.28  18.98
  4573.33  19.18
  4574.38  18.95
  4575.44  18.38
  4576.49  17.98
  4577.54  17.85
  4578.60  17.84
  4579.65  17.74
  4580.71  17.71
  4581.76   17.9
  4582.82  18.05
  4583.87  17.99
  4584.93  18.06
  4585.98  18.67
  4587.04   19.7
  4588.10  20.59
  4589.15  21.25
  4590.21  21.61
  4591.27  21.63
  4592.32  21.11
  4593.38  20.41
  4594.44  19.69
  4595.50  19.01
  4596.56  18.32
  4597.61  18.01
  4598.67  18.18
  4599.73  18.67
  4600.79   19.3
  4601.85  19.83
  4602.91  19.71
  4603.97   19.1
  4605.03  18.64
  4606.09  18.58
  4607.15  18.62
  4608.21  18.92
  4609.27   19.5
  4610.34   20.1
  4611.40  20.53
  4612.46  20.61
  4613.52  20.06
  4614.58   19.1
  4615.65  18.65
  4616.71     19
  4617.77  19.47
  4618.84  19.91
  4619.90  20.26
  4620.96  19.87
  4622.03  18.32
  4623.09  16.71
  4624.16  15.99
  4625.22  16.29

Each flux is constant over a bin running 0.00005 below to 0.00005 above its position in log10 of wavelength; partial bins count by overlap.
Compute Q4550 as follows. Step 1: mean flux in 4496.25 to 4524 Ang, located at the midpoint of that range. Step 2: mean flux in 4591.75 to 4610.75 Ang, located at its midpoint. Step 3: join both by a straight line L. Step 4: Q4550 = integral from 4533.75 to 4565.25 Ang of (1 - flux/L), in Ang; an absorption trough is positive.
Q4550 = 1.77 Ang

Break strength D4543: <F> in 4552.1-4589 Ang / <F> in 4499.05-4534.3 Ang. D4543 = 1.09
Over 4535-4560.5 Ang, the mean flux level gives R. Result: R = 16.9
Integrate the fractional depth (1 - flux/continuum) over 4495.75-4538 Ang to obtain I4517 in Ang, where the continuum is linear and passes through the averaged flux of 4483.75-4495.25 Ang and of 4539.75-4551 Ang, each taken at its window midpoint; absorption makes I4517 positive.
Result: 2.8 Ang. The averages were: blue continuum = 17.8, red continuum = 17.4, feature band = 16.5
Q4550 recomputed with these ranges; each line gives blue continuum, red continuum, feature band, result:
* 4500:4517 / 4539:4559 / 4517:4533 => 1.6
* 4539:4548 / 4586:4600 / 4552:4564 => 0.8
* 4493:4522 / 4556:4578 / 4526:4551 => 2.0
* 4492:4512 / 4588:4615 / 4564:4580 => 0.6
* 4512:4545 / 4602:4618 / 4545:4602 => -1.0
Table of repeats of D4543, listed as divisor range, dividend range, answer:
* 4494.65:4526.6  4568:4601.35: 1.12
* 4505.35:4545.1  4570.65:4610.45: 1.16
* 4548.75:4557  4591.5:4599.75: 1.21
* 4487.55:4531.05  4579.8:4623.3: 1.14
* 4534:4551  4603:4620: 1.16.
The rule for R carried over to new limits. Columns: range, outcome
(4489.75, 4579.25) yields 17.1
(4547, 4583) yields 17.6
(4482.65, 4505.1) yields 17.6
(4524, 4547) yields 16.3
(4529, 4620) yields 18.2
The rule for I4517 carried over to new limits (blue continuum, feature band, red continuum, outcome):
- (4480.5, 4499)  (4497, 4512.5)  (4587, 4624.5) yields -0.64 Ang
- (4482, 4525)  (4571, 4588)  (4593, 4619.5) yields 0.30 Ang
